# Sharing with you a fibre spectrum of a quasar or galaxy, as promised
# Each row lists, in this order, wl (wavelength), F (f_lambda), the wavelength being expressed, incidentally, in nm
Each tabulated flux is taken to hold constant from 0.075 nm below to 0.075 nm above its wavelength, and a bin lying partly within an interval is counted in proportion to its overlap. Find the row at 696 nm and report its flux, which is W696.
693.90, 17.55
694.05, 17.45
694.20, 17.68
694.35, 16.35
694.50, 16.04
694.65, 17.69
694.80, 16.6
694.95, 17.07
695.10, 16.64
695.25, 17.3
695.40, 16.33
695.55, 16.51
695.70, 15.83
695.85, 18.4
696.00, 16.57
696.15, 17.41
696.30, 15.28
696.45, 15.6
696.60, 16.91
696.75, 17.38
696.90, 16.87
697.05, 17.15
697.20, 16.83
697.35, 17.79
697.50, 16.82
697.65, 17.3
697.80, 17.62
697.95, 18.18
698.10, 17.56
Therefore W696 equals 16.57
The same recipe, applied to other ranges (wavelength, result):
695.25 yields 17.3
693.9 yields 17.55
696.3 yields 15.28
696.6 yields 16.91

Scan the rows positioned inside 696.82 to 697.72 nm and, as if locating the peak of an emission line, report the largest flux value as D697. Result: 17.79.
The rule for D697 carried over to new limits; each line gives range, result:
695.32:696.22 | 18.4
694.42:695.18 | 17.69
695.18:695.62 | 17.3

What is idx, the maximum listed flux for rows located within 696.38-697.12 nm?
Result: 17.38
